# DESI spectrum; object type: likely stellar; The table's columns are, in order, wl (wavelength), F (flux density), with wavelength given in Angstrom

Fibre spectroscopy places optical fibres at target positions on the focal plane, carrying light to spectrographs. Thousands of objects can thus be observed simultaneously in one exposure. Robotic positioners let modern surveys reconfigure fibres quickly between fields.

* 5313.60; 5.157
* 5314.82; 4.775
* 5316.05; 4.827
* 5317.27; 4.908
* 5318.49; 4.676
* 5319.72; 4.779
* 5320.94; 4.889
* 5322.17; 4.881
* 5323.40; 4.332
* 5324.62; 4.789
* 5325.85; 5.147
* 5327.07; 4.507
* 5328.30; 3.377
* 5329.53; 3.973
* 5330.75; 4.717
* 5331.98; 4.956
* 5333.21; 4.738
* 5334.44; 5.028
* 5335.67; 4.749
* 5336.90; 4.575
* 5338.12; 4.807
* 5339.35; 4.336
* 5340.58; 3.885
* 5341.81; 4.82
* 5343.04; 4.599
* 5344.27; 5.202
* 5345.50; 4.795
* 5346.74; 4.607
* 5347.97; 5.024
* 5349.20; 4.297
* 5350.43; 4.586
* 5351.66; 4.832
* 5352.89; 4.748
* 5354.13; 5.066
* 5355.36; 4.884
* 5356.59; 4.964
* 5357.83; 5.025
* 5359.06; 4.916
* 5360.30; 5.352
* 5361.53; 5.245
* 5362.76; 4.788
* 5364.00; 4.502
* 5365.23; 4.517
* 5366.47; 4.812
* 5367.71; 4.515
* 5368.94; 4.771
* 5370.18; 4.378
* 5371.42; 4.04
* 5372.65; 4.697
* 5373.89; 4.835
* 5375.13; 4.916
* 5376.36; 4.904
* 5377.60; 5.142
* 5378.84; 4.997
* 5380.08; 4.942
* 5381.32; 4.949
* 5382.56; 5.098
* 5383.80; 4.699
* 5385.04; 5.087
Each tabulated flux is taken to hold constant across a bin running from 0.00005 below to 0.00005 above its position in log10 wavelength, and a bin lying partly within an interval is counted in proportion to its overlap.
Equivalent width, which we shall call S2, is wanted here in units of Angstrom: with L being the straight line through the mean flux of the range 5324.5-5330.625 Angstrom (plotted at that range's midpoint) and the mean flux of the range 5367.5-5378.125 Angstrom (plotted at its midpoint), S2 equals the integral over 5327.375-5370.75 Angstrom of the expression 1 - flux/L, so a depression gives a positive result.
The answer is -1.7 Angstrom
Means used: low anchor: 4.36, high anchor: 4.69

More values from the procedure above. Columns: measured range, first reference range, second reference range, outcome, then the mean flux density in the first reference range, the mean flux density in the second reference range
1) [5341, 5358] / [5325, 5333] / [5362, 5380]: -0.8 Angstrom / 4.47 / 4.71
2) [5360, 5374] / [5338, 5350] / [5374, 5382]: 0.5 Angstrom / 4.63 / 4.97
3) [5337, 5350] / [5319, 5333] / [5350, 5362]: 0.5 Angstrom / 4.58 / 4.96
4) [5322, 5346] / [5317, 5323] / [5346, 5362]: 1.1 Angstrom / 4.8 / 4.88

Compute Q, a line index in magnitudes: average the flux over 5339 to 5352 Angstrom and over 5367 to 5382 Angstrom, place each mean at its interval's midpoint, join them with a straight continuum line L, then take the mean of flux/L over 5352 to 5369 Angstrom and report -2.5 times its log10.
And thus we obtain -0.04 mag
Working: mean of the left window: 4.64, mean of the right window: 4.76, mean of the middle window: 4.87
